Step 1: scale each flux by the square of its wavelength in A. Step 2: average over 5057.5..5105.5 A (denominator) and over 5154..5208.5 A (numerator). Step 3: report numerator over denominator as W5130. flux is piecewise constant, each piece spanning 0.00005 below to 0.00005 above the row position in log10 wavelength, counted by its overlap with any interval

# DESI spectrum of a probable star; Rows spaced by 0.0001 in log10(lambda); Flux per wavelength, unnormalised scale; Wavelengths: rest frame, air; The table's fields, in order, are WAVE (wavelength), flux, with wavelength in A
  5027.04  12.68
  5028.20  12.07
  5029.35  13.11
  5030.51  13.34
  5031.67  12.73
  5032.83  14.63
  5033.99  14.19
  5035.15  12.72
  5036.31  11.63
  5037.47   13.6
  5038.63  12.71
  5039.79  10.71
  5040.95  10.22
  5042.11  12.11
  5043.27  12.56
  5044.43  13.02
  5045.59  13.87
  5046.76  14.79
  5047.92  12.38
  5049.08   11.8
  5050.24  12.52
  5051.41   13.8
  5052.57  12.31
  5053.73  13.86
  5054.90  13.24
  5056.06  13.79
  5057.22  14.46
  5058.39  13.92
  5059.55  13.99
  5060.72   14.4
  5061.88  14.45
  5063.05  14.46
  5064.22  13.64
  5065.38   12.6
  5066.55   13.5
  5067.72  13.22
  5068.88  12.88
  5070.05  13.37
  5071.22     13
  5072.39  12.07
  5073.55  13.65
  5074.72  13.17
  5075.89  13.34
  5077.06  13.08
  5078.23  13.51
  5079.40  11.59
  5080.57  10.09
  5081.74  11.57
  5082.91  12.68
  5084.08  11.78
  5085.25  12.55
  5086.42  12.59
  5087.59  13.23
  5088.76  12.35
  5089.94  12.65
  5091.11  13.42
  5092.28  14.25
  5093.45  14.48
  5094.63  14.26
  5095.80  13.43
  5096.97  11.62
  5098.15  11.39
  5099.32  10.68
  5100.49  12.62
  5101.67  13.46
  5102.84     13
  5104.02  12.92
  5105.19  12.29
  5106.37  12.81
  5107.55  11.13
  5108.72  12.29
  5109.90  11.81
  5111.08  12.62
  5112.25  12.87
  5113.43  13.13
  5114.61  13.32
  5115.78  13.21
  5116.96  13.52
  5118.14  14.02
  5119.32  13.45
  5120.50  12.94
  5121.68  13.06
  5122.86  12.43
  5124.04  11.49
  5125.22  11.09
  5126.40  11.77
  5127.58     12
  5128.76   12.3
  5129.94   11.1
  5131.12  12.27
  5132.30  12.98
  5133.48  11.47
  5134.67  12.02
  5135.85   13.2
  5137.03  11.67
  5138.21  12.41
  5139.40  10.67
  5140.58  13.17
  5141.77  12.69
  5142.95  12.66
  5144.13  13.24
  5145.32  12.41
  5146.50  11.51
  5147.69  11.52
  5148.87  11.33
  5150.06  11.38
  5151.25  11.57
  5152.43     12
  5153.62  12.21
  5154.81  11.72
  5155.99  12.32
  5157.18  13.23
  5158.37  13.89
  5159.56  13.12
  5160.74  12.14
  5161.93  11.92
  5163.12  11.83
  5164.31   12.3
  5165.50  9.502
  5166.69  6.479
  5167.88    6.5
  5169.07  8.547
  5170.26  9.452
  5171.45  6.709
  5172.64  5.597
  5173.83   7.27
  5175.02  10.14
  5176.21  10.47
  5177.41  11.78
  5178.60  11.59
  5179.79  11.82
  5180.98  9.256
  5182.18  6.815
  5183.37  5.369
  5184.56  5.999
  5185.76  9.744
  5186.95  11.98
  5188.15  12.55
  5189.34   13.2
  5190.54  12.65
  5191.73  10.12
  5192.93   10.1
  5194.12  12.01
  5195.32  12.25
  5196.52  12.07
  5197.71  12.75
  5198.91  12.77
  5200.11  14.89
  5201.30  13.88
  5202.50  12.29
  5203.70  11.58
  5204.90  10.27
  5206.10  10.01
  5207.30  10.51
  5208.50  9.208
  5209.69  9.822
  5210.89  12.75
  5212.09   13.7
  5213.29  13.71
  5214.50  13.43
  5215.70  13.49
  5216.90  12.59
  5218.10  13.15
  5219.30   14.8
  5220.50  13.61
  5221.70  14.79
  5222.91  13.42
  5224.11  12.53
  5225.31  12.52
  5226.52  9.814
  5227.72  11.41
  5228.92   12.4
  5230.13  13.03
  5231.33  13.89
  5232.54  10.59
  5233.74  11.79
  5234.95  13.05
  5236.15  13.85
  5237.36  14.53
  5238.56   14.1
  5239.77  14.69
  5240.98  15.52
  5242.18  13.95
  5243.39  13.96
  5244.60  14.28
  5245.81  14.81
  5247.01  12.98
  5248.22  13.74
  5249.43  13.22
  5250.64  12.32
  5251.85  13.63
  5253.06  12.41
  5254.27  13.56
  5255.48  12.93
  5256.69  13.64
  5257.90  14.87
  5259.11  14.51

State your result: 0.86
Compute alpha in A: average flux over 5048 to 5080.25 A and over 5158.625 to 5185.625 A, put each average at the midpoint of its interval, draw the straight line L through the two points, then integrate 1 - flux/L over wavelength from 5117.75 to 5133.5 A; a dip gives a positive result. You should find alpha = -1.8 A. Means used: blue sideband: 13.3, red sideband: 9.36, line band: 12.3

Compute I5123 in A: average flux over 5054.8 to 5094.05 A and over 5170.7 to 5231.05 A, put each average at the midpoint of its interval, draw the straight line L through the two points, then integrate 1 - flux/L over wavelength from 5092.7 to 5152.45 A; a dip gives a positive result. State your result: 0.3 A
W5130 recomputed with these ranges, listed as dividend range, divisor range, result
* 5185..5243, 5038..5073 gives 1.02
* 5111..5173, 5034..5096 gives 0.93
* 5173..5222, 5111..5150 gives 0.95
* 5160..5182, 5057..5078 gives 0.74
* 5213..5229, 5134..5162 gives 1.09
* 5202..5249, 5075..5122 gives 1.06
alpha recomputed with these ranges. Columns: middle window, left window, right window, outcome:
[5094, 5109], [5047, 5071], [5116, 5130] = 0.41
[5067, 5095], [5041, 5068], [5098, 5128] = 0.27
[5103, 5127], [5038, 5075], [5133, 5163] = -0.13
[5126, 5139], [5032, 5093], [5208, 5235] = 0.74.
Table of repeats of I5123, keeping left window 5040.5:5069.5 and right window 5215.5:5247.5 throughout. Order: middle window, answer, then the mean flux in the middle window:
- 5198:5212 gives 1.7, 11.7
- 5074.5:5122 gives 2.0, 12.7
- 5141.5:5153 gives 1.1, 12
